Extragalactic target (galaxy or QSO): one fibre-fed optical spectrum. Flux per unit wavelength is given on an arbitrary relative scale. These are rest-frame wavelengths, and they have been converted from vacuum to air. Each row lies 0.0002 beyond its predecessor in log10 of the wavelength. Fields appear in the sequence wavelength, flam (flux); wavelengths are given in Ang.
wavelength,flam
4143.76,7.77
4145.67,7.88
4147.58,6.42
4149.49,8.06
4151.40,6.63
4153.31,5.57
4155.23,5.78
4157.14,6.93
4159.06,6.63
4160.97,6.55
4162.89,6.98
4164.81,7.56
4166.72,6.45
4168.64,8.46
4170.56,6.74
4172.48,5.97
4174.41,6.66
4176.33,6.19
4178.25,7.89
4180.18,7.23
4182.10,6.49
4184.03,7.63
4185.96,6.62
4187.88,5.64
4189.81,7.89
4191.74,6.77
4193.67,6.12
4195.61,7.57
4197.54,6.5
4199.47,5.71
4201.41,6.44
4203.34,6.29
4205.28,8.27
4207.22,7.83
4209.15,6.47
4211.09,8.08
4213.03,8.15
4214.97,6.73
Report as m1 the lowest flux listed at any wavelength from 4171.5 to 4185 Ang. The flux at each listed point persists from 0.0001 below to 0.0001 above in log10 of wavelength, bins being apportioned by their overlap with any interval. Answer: 5.97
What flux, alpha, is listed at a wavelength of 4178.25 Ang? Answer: 7.89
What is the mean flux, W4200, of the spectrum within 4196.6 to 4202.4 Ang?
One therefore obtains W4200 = 6.22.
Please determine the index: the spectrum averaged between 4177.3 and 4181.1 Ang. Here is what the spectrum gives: 7.55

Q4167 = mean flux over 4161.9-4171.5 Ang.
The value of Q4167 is 7.24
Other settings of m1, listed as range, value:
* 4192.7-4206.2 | 5.71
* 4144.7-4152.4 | 6.42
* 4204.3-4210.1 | 6.47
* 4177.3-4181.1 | 7.23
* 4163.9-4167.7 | 6.45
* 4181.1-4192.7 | 5.64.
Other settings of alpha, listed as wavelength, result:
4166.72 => 6.45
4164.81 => 7.56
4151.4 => 6.63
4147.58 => 6.42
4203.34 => 6.29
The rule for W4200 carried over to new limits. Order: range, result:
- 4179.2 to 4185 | 7.11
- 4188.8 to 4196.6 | 7.07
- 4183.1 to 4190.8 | 6.95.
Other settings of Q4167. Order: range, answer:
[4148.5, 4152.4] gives 7.32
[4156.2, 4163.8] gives 6.77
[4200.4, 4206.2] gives 6.98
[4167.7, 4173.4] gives 7.06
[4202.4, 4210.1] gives 7.22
